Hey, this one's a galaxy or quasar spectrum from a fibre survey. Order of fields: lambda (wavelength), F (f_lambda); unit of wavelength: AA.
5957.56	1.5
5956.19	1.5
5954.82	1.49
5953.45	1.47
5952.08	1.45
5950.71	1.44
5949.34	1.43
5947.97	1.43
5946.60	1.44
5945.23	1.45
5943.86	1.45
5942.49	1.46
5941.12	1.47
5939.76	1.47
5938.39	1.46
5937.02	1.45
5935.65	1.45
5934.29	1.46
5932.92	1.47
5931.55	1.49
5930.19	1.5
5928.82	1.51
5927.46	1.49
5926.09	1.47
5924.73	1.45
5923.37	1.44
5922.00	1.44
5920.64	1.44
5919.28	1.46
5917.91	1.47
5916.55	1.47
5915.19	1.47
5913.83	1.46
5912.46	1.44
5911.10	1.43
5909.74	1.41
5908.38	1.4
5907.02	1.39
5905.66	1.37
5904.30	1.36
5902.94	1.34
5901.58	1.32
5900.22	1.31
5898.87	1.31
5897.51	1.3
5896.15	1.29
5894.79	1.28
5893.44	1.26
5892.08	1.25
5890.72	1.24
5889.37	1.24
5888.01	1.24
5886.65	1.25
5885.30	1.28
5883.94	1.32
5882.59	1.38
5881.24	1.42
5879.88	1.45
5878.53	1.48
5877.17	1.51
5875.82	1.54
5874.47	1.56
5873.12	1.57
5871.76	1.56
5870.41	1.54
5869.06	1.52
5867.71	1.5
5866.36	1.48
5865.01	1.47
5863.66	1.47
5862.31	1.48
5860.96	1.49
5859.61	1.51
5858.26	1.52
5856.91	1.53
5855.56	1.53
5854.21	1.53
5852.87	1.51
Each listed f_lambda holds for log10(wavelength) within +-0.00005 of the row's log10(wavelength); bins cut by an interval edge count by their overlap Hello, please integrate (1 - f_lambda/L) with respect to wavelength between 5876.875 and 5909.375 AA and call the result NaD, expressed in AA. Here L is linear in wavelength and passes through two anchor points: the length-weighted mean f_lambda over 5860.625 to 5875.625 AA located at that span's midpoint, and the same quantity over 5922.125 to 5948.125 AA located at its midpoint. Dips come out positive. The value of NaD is 3.6 AA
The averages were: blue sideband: 1.51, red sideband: 1.46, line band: 1.33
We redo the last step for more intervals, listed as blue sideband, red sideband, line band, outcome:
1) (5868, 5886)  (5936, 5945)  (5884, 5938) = 2.9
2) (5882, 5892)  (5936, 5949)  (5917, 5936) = -0.9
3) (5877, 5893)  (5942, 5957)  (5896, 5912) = 0.1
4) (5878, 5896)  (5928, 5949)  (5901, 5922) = -0.5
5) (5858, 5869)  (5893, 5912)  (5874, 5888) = 0.2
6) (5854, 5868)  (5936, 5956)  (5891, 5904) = 1.6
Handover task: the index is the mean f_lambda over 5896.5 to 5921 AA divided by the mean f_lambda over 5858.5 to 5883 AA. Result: 0.9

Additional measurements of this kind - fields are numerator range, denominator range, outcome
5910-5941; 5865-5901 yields 1.05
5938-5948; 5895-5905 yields 1.11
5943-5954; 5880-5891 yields 1.11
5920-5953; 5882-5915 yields 1.10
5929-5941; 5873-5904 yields 1.09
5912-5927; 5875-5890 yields 1.06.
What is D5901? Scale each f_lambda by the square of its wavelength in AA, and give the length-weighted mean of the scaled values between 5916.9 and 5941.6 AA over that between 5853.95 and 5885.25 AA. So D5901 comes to 1.01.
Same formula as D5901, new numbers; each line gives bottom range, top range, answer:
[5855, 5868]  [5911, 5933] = 1.00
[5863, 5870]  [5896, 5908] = 0.91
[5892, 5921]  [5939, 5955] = 1.07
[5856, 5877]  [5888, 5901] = 0.85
